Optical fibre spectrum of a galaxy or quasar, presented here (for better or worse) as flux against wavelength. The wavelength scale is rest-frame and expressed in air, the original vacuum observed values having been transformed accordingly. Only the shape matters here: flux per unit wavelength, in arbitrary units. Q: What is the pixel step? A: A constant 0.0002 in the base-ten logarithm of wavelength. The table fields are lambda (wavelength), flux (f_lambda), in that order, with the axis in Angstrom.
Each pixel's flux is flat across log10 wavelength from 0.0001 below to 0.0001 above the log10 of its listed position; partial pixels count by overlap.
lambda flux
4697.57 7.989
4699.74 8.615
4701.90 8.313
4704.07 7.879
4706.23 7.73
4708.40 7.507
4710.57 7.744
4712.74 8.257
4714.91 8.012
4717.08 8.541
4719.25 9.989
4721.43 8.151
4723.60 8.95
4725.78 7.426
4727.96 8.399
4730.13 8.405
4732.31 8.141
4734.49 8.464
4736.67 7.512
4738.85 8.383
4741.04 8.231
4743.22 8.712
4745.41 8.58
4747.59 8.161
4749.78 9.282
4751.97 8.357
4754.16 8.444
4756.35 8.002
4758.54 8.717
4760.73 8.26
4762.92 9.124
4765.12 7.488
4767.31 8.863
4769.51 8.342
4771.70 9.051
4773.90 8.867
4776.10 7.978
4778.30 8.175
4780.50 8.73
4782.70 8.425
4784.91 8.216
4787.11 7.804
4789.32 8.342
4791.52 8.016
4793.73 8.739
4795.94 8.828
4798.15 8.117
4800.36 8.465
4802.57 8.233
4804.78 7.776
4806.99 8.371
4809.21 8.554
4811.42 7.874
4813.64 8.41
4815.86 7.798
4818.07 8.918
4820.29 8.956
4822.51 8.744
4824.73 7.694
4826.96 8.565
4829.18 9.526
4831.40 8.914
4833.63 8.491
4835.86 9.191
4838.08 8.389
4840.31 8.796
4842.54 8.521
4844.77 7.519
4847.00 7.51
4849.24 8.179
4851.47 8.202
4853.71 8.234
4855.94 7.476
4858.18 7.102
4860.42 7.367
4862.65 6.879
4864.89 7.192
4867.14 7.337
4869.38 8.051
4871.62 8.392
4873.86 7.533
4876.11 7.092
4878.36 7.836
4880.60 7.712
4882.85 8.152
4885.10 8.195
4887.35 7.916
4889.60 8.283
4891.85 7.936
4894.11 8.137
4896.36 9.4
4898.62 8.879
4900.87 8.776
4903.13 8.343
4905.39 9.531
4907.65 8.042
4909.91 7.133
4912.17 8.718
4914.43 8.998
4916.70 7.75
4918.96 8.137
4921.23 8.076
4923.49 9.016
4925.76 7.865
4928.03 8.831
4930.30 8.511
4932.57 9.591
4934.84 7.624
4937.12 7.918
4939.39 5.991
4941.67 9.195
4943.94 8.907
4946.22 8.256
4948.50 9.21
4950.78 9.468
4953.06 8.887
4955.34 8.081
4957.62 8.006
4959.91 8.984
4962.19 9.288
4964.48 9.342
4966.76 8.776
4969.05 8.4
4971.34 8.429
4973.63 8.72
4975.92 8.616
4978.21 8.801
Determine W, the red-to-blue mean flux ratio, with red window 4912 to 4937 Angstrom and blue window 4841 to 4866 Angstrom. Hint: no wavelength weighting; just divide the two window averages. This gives 1.10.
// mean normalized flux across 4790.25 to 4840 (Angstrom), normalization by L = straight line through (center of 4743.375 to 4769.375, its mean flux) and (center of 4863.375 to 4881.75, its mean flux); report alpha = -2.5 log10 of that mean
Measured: -0.06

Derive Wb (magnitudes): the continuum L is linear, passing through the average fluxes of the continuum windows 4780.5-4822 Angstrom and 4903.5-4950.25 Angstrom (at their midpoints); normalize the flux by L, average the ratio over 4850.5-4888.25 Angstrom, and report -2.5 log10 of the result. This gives 0.09 mag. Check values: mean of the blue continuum 8.34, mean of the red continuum 8.38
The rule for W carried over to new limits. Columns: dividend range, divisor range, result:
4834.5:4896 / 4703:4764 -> 0.95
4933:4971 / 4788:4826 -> 1.02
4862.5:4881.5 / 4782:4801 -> 0.91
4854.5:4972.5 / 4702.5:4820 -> 0.99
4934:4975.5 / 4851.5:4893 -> 1.11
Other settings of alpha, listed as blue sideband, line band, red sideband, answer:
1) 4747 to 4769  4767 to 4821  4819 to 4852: 0.012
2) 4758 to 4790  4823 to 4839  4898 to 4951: -0.034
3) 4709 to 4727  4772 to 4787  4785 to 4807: -0.014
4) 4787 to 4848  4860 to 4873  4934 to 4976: 0.123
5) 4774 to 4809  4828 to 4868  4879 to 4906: 0.041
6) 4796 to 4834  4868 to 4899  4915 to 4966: 0.052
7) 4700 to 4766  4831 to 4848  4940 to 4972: 0.016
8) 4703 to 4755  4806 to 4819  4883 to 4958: 0.005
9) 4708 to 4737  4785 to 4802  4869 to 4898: -0.017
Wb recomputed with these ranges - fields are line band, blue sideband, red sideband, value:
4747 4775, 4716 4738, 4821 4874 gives -0.03 mag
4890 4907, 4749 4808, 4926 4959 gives -0.03 mag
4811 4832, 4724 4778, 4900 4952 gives -0.02 mag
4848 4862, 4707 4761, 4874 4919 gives 0.07 mag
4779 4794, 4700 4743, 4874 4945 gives -0.01 mag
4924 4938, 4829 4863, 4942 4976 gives 0.02 mag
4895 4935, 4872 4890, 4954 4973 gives -0.05 mag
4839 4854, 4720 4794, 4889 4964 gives 0.04 mag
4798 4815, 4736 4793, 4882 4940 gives 0.02 mag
